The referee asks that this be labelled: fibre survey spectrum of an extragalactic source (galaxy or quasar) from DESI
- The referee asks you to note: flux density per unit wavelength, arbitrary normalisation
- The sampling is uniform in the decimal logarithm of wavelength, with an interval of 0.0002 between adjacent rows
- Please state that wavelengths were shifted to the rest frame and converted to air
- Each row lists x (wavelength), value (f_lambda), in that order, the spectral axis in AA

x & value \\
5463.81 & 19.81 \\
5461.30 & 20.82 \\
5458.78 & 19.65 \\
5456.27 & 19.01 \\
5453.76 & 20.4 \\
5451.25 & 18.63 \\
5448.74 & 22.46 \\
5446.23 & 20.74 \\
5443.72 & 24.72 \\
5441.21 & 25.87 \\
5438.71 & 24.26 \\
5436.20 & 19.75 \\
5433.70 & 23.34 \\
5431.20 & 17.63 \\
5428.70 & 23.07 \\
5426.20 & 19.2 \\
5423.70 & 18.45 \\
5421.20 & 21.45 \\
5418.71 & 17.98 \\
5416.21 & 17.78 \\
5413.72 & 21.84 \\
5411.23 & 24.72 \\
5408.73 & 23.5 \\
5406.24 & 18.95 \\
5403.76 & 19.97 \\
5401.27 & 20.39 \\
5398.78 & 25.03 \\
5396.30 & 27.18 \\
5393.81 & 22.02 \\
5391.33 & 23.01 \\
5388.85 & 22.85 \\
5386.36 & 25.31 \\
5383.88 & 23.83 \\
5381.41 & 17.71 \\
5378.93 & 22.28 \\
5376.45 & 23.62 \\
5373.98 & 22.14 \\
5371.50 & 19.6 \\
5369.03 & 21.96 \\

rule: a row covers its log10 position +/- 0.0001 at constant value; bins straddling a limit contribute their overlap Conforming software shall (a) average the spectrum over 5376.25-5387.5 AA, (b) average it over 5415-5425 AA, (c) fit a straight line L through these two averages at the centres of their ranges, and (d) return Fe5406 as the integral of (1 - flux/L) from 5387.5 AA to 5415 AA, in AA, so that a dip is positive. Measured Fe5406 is -2.7 AA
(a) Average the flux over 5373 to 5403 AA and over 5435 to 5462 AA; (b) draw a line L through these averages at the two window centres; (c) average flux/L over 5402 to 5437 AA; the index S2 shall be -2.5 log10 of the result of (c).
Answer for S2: 0.08 mag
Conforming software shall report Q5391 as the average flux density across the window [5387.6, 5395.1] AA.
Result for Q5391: 22.6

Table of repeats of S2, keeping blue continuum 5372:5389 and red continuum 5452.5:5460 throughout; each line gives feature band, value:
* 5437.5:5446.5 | -0.197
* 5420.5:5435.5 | 0.012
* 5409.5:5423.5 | 0.023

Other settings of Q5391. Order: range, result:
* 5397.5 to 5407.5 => 21.1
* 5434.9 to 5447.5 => 23.1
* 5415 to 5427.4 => 19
